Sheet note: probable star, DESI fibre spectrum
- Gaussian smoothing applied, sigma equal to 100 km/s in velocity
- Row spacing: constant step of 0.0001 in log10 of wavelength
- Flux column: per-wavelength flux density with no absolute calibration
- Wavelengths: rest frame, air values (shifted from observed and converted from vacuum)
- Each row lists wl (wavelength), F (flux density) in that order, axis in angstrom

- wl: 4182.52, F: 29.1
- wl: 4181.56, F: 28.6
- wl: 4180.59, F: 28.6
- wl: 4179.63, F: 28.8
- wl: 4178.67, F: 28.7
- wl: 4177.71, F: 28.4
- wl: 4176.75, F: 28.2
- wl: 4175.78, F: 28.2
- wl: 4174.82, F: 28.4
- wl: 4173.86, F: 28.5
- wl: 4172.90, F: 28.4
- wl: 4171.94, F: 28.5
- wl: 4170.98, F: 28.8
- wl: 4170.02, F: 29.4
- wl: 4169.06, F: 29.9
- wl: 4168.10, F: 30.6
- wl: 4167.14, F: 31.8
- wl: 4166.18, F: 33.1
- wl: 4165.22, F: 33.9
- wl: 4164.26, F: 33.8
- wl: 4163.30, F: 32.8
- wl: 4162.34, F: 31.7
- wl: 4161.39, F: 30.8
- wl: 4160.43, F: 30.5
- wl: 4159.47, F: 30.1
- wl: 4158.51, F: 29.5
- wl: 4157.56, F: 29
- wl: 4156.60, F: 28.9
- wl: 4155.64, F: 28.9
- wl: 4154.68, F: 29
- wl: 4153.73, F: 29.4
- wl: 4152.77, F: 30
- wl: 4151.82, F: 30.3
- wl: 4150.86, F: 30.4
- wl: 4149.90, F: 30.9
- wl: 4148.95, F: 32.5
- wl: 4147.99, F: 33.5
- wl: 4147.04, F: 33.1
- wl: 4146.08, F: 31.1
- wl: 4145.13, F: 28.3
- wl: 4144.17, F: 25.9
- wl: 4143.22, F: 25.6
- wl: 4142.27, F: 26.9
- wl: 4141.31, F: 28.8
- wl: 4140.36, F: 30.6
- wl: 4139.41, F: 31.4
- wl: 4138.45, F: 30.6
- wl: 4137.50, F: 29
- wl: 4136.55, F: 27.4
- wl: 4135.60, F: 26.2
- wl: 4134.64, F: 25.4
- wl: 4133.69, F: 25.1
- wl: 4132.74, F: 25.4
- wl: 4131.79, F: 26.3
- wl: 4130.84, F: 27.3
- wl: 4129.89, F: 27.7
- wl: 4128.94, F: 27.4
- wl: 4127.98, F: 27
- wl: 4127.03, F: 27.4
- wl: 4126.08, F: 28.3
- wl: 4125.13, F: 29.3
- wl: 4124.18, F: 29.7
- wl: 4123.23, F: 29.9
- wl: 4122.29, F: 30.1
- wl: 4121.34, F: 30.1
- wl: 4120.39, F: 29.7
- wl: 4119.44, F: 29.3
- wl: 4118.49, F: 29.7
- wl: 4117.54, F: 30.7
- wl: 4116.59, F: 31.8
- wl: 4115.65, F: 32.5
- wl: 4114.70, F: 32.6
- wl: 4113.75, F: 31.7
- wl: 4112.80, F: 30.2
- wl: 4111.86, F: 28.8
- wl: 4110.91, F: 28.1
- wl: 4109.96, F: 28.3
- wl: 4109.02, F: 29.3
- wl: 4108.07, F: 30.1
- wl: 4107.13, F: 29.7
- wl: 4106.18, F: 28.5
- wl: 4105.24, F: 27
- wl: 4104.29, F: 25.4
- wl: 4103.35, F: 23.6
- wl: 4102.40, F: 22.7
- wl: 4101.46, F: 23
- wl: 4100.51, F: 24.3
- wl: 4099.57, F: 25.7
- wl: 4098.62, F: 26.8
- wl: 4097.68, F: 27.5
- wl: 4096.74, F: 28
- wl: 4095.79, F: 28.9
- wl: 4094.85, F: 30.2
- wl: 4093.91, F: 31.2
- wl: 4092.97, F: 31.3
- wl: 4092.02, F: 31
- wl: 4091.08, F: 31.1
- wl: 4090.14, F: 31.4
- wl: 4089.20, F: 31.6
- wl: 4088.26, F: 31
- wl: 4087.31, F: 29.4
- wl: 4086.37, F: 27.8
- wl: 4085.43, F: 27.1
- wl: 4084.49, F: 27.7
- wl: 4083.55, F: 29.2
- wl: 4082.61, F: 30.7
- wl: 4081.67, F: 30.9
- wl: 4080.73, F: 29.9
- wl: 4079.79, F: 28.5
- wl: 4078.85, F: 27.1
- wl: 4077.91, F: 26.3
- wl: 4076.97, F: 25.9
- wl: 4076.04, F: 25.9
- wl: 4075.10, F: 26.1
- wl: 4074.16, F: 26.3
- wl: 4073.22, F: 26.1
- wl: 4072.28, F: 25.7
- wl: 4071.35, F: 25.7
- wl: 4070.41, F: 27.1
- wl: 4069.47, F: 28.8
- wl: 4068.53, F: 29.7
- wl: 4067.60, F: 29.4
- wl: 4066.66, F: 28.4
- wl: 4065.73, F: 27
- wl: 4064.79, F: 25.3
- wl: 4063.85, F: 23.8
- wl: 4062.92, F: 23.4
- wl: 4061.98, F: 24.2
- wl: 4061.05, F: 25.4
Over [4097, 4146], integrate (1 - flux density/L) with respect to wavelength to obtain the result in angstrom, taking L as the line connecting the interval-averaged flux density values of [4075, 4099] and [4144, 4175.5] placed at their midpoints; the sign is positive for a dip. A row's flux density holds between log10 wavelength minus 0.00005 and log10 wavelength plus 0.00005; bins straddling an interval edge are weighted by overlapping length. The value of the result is 2.5 angstrom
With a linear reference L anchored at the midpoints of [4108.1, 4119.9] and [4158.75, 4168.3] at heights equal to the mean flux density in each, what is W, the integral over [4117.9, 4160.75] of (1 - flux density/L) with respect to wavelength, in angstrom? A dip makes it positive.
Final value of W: 2.9 angstrom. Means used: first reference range 30.2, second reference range 31.9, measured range 29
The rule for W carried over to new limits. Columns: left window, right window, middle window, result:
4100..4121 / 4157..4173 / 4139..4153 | 0.02 angstrom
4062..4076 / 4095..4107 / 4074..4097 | -2.36 angstrom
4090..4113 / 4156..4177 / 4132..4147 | 0.69 angstrom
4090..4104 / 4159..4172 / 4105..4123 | -0.88 angstrom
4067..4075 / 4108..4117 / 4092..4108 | 1.14 angstrom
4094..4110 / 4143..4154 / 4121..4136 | 0.62 angstrom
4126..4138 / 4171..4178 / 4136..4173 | -3.29 angstrom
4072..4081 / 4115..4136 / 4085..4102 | -0.86 angstrom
